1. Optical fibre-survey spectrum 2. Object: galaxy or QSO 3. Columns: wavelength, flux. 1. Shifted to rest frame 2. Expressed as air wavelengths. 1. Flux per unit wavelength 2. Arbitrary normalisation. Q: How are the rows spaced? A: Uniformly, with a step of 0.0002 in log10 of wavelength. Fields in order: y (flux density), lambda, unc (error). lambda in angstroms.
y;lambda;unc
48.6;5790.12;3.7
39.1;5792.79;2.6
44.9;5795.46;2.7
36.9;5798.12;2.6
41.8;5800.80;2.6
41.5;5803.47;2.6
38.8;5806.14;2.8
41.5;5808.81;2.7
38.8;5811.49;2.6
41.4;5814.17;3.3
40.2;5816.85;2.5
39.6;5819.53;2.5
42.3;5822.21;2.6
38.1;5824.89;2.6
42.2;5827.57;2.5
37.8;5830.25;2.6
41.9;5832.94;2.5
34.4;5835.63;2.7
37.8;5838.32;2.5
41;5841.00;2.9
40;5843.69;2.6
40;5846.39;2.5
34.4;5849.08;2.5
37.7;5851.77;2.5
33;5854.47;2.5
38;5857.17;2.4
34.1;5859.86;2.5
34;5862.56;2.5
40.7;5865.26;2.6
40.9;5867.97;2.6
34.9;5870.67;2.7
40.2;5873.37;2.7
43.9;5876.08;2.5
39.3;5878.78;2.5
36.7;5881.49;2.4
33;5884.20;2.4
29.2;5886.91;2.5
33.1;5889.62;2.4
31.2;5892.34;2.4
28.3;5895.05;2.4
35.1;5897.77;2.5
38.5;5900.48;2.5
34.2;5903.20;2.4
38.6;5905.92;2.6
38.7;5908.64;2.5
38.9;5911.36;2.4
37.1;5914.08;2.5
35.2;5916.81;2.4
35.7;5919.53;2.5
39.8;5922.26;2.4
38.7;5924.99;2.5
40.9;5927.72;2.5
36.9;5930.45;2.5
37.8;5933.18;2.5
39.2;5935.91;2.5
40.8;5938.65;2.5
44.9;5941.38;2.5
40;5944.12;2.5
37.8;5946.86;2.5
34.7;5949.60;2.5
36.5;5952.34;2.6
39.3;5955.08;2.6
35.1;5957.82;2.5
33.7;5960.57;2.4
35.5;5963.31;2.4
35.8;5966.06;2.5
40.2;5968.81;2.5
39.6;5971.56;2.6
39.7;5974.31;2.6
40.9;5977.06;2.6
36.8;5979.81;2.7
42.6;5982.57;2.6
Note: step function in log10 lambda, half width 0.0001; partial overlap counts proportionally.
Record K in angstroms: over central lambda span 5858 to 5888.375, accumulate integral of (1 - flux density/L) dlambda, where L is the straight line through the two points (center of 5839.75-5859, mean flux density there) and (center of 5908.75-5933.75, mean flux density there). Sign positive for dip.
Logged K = 0.6 angstroms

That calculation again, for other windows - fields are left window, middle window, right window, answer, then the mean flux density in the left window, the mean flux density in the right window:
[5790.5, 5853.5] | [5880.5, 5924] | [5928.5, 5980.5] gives 4.02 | 39.7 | 38.2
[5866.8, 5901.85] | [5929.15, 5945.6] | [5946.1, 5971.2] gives -1.62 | 35.7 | 36.6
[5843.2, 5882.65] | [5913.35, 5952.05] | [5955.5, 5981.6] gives -0.84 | 37.8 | 37.6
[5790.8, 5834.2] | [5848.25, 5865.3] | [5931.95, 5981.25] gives 1.78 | 40.5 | 38.2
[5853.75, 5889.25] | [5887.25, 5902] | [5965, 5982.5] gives 1.71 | 36.7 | 39.2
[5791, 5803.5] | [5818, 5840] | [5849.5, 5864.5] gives -0.68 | 41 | 35.5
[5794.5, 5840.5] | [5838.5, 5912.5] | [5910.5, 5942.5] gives 5.19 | 40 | 38.8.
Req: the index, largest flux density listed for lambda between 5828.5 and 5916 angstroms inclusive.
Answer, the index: 43.9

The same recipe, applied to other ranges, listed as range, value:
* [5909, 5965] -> 44.9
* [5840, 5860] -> 41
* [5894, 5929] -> 40.9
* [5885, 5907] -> 38.6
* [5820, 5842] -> 42.3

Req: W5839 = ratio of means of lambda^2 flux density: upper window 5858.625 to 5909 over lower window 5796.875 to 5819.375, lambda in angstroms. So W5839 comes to 0.92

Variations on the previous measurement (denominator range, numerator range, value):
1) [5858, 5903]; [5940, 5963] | 1.08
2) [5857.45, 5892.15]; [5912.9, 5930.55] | 1.05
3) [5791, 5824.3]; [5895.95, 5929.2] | 0.96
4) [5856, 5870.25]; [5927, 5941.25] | 1.08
